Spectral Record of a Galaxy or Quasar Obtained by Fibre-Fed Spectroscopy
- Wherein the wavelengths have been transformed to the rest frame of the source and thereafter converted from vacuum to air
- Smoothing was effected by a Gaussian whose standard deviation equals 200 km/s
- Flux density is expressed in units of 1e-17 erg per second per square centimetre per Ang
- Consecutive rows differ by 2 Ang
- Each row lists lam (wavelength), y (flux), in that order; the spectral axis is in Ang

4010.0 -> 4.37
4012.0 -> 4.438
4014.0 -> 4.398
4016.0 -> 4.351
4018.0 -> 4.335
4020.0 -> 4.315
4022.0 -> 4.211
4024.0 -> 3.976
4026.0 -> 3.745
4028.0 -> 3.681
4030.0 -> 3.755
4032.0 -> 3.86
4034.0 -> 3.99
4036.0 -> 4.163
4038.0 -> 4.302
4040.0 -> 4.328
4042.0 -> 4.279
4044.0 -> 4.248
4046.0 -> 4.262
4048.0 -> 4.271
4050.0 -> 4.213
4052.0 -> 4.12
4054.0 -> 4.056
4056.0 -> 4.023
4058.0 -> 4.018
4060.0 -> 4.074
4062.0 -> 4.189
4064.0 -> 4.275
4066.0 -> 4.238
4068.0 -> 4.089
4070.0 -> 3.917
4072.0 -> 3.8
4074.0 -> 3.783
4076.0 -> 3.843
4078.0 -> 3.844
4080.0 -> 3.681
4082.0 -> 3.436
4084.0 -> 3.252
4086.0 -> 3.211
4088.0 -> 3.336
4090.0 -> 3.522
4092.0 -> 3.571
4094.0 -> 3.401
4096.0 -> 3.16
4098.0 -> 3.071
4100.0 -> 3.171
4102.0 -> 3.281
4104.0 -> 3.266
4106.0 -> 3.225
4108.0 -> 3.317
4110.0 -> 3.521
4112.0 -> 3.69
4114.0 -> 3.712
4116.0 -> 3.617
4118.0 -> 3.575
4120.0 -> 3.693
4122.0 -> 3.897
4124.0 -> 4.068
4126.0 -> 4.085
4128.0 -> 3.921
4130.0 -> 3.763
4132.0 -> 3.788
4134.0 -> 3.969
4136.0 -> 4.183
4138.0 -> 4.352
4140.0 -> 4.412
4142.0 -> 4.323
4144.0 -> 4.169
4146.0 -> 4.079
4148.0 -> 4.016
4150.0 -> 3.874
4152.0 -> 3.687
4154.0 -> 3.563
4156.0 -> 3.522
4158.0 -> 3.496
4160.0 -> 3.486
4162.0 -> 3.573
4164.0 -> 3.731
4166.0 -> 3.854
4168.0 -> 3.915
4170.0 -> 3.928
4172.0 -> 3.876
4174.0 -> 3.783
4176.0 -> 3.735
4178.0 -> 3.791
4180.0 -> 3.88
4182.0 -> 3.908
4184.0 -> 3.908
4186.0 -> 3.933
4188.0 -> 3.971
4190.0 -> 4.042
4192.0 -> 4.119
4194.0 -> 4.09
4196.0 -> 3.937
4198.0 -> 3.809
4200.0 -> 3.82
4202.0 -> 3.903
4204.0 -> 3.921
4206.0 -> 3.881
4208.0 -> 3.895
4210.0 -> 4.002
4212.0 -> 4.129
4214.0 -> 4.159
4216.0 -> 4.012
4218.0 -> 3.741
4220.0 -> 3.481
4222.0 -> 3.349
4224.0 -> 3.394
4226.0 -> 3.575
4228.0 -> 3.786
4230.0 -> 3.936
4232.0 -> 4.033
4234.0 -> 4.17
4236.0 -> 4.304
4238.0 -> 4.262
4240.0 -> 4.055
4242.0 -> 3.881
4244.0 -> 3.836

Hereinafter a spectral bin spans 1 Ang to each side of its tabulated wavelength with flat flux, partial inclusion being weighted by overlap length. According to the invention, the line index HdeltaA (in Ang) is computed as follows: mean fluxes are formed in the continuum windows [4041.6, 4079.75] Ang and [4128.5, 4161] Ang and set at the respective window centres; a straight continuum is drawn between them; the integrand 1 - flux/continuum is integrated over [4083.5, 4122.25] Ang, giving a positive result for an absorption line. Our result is 5.58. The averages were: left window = 4.07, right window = 3.92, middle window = 3.42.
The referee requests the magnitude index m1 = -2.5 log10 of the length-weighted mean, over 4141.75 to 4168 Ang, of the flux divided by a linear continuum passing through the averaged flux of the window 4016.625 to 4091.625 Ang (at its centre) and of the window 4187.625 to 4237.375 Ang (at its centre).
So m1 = 0.04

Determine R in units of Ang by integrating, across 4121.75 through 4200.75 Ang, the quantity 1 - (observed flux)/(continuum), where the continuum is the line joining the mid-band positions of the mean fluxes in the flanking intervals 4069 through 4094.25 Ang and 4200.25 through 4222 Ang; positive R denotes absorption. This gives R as -2.9 Ang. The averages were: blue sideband 3.59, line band 3.91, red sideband 3.88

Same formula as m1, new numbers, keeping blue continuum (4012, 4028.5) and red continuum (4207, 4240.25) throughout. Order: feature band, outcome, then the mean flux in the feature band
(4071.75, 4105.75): 0.18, 3.44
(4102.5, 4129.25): 0.11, 3.65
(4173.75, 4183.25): 0.04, 3.82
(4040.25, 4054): -0.03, 4.22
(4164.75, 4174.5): 0.03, 3.87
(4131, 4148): -0.04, 4.15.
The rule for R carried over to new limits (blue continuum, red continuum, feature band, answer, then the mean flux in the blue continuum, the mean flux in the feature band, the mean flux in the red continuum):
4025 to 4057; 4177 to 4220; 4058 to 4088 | 1.7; 4.08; 3.82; 3.93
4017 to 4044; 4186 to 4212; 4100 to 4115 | 2.3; 4.08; 3.41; 3.96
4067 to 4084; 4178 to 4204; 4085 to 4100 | 1.9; 3.77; 3.31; 3.94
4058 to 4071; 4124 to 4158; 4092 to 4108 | 3.2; 4.12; 3.25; 3.97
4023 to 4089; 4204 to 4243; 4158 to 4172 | 0.6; 3.95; 3.74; 3.9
